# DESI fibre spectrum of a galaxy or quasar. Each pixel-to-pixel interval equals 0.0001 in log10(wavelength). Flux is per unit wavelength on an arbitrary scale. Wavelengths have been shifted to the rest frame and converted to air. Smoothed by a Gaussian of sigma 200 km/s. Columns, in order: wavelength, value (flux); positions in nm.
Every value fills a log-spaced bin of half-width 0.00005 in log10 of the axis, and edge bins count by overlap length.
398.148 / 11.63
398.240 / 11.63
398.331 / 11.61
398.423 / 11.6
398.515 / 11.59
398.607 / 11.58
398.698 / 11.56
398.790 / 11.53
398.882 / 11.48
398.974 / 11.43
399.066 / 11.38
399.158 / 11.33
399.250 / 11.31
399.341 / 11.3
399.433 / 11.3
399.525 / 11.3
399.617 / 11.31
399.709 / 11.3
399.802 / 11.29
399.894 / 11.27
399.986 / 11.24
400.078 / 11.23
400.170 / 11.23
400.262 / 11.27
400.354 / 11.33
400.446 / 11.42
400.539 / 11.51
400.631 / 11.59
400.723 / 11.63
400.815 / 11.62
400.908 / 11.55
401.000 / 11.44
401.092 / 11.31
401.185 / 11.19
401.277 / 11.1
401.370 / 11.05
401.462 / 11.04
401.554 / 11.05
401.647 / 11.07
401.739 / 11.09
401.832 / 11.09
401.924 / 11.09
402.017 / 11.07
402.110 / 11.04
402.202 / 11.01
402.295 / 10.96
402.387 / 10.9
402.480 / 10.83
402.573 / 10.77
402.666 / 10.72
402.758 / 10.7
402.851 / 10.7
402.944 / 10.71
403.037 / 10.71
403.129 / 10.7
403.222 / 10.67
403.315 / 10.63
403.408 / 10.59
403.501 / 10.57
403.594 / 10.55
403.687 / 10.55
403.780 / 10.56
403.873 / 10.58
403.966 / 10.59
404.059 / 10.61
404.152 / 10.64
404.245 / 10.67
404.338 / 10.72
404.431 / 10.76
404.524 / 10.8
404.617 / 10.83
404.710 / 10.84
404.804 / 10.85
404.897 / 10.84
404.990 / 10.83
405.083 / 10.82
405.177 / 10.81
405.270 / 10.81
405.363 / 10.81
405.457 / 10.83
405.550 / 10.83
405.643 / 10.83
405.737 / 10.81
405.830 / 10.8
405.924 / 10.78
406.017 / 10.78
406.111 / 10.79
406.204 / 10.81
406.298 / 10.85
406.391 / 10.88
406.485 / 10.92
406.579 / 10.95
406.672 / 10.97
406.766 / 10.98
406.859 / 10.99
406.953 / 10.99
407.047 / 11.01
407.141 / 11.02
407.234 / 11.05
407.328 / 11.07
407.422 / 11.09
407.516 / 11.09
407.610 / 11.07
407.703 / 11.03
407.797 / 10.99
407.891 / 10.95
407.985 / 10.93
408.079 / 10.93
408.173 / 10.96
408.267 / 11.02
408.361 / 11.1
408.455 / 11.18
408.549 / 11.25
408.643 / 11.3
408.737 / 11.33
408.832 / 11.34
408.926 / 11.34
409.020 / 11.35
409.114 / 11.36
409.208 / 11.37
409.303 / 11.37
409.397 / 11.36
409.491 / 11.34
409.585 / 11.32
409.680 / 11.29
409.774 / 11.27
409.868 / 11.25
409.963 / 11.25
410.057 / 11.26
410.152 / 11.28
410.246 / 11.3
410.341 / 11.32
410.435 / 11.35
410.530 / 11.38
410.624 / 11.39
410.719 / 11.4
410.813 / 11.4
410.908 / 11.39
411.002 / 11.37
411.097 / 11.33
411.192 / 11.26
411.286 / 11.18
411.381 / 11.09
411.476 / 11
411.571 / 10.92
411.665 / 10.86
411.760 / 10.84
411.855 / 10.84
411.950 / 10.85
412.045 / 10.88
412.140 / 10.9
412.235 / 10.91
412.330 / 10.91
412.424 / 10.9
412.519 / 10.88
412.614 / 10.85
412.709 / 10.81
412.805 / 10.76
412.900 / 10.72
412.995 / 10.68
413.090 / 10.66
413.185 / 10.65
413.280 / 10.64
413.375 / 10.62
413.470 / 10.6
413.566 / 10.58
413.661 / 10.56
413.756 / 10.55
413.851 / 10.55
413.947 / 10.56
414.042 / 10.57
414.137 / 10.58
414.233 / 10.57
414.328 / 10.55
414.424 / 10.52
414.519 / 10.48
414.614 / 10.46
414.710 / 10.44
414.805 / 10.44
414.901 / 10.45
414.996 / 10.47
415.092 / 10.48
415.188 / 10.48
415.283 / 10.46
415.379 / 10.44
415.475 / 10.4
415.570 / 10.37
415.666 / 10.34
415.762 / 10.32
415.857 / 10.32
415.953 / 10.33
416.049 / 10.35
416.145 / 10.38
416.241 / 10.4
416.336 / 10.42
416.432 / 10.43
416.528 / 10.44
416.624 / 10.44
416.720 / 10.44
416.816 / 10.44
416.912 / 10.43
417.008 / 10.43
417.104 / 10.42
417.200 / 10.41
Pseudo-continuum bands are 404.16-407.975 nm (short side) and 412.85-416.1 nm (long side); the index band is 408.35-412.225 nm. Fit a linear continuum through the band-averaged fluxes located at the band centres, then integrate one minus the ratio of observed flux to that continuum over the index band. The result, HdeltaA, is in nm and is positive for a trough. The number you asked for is -0.19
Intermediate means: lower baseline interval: 10.9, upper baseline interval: 10.5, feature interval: 11.2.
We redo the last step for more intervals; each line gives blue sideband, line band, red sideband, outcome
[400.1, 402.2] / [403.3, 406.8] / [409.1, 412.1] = 0.15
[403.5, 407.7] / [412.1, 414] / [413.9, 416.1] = -0.03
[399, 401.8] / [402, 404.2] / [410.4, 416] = 0.09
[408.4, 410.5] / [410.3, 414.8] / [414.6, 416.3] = -0.01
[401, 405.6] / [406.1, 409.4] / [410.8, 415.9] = -0.09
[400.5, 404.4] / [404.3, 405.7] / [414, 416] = 0.00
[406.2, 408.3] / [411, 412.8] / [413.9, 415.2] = -0.05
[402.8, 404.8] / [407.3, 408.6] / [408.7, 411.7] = 0.00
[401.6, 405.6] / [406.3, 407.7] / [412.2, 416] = -0.04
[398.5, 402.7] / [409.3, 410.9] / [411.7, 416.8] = -0.08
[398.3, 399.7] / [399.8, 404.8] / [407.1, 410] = 0.17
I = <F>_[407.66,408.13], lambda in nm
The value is 11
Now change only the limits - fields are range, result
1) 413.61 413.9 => 10.6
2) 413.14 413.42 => 10.6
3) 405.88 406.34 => 10.8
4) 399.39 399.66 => 11.3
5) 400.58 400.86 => 11.6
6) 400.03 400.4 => 11.3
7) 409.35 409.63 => 11.4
